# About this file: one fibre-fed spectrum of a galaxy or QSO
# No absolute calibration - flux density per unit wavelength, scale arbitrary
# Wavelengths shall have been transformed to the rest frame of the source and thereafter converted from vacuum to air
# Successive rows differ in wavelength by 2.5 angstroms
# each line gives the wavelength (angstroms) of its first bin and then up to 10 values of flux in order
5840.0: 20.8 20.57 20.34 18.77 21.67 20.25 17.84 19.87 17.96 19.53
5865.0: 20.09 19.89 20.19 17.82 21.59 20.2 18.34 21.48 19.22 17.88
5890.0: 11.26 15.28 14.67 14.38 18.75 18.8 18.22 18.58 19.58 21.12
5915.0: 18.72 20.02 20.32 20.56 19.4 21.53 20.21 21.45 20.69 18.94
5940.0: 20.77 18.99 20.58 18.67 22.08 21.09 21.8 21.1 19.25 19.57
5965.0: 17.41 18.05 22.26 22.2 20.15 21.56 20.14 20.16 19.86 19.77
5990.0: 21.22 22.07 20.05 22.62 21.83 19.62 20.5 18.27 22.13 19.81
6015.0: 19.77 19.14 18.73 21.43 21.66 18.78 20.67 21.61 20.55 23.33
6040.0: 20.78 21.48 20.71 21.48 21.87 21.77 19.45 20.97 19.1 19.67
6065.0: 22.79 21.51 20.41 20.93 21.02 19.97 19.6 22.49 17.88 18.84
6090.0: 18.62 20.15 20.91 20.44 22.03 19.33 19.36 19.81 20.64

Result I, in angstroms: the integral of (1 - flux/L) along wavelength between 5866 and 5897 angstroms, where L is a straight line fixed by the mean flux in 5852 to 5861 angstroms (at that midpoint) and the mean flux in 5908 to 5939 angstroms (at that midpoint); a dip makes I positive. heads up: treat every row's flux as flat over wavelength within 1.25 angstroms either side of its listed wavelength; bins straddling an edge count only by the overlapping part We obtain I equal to 2.05 angstroms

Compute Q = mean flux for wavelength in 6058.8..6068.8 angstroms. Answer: 20.8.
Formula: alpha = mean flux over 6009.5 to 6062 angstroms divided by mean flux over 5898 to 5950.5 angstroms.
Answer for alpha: 1.05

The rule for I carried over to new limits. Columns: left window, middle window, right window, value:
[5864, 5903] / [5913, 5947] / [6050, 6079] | -2.52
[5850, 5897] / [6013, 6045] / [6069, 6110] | -1.56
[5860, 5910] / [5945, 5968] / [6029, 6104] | -0.95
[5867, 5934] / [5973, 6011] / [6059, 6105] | -2.13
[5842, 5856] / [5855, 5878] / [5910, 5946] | 0.47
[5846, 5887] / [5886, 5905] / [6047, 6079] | 3.60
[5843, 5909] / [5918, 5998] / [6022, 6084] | -3.04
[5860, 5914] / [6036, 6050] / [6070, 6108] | -1.31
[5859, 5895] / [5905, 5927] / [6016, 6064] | -0.85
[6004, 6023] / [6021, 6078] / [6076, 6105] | -2.87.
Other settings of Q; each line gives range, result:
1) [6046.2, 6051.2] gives 21.7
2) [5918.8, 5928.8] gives 20.5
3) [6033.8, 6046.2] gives 21.4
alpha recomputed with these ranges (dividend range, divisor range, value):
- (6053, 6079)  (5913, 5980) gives 1.02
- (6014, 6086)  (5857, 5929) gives 1.10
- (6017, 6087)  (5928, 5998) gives 1.01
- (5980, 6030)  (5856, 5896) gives 1.10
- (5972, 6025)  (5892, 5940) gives 1.07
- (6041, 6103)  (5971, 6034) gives 1.00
